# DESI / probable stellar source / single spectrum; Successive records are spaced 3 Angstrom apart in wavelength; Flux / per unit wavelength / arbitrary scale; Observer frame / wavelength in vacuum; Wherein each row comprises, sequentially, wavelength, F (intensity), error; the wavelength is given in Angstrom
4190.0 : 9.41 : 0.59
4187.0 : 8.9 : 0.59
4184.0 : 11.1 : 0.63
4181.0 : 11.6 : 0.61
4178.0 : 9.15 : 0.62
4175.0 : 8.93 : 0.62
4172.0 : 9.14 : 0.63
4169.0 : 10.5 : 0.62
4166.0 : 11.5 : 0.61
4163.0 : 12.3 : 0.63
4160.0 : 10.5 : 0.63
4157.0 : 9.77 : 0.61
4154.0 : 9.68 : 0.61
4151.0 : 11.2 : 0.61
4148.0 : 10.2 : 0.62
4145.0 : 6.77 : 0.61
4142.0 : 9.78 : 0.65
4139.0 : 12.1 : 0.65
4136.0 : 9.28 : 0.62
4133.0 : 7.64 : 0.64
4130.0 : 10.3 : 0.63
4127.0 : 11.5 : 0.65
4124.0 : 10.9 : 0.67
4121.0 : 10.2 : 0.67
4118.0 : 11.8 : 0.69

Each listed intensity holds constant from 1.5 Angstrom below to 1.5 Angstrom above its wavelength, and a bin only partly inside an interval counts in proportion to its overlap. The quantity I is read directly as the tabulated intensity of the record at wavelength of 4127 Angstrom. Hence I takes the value 11.5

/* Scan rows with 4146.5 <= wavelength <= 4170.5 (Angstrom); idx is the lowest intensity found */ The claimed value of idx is 9.68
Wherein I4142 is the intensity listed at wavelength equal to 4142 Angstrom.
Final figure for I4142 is 9.78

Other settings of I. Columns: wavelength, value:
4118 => 11.8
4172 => 9.14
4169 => 10.5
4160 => 10.5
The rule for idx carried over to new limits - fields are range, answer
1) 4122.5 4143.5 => 7.64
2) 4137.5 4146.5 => 6.77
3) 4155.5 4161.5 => 9.77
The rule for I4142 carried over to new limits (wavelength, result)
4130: 10.3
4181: 11.6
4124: 10.9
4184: 11.1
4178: 9.15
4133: 7.64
